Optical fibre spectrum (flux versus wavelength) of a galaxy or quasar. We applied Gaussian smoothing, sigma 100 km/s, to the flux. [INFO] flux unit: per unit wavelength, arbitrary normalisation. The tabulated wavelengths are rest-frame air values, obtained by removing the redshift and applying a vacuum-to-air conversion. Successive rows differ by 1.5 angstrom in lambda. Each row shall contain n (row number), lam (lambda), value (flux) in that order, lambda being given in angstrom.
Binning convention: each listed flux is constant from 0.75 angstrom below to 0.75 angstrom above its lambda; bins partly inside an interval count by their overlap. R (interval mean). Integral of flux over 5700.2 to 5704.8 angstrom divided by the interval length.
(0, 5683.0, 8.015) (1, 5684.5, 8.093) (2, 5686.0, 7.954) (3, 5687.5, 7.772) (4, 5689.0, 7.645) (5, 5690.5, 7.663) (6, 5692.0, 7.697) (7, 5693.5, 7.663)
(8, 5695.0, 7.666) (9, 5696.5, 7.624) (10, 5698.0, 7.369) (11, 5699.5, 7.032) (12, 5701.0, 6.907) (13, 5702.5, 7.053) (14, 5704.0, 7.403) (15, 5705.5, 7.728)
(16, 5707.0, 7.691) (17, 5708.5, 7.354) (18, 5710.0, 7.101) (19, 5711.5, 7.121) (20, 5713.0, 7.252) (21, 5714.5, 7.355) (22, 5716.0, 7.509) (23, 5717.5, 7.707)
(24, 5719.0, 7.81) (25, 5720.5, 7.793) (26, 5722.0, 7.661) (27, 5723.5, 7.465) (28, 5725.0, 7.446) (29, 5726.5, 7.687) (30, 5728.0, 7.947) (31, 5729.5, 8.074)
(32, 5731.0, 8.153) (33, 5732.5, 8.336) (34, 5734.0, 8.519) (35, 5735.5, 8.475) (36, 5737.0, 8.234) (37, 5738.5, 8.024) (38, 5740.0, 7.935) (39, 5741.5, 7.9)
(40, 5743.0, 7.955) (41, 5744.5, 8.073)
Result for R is 7.13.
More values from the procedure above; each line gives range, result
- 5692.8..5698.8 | 7.58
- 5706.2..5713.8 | 7.31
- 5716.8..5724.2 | 7.69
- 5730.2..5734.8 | 8.33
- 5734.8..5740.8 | 8.16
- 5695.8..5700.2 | 7.34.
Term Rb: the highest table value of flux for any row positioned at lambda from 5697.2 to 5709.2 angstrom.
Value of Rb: 7.728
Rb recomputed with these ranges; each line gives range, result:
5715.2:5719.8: 7.81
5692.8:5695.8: 7.666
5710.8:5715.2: 7.355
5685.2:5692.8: 7.954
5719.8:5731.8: 8.153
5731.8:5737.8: 8.519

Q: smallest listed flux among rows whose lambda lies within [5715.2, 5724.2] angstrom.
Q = 7.465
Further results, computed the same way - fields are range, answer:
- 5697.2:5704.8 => 6.907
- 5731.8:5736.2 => 8.336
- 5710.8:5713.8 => 7.121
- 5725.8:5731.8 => 7.687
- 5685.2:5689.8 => 7.645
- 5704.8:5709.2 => 7.354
